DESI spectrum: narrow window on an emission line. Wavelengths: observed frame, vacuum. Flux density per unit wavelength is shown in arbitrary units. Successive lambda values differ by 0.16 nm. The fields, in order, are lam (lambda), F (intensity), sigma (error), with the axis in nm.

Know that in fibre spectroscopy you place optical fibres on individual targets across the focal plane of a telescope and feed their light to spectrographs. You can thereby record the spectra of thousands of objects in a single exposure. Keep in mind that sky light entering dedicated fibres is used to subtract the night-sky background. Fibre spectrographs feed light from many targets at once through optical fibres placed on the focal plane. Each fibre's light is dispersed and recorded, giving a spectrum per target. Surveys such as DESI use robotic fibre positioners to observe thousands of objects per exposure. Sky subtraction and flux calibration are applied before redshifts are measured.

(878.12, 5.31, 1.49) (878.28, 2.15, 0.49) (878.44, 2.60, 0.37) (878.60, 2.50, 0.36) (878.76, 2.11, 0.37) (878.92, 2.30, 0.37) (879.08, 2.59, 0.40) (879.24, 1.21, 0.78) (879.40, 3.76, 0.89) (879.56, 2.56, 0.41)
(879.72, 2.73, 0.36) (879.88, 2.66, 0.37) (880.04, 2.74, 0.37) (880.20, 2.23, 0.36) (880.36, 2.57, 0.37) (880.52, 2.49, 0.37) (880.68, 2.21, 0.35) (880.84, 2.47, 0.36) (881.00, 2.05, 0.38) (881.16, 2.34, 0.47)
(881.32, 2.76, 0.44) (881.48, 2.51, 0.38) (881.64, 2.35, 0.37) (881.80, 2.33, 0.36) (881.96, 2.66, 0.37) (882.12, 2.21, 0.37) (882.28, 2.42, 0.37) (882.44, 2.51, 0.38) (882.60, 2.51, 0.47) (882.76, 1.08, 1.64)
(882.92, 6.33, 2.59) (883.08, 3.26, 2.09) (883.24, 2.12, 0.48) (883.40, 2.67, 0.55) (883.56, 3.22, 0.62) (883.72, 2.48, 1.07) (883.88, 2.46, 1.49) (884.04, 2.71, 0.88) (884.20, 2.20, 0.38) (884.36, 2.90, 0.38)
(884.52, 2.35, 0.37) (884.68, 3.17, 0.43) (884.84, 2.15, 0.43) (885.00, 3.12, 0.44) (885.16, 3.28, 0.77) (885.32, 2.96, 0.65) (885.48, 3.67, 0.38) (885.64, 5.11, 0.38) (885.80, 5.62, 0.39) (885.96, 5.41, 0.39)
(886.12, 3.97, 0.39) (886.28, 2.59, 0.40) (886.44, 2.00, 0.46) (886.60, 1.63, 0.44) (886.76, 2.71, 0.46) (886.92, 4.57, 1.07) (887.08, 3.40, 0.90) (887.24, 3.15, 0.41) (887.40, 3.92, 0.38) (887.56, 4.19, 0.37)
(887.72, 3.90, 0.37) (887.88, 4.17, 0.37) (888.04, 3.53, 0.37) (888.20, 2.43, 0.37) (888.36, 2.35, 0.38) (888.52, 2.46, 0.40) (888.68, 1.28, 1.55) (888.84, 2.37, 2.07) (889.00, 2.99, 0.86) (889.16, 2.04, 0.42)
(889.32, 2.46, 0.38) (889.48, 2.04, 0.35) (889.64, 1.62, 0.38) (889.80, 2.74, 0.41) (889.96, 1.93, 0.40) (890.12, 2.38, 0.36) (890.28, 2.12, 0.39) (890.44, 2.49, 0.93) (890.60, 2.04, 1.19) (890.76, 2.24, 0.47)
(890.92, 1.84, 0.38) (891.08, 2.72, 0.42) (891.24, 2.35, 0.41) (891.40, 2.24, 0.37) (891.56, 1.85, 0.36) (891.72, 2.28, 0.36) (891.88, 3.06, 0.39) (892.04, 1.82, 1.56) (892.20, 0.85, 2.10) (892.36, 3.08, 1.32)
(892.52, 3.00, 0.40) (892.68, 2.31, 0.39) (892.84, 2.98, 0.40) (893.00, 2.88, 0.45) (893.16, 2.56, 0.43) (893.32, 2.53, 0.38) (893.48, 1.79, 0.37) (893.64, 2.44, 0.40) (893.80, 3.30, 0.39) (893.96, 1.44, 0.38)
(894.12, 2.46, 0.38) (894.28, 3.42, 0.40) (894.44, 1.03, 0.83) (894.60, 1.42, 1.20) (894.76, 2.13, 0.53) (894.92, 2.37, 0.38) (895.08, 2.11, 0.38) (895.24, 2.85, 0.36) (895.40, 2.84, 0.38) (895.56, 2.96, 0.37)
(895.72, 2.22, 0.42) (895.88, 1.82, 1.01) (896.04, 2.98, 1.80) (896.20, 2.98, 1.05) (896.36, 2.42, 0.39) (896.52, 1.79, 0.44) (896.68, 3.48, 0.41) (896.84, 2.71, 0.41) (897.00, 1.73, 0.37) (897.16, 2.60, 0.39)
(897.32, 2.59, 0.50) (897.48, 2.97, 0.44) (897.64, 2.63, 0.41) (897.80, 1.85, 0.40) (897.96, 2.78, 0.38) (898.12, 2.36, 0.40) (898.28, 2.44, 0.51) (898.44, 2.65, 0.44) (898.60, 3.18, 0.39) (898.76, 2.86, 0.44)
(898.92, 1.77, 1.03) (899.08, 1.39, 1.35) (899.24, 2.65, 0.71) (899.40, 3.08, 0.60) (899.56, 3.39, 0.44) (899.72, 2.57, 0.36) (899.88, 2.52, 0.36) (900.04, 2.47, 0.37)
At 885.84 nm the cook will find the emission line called [S II] 6716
